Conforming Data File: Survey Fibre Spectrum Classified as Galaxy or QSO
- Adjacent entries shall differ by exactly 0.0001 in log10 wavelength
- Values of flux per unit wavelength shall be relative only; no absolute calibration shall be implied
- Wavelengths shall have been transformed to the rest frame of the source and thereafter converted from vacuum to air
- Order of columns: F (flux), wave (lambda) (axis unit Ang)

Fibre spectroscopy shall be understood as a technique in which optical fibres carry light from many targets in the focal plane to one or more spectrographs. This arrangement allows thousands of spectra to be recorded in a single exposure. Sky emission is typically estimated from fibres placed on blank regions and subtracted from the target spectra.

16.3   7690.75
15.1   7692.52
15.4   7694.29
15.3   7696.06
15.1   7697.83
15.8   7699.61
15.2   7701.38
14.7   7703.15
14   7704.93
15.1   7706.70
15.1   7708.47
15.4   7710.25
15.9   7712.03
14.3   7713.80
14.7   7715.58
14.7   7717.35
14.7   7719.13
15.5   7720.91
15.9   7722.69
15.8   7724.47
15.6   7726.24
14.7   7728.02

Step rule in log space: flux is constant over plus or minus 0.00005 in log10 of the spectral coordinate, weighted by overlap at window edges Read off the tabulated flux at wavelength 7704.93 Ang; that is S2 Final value 14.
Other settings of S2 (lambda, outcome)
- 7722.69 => 15.9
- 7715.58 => 14.7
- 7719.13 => 14.7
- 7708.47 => 15.1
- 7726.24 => 15.6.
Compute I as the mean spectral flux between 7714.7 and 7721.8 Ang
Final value 14.9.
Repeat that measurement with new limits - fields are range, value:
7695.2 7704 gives 15.2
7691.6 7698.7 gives 15.2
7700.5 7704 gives 15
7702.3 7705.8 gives 14.3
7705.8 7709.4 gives 15.1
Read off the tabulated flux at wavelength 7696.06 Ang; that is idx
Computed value 15.3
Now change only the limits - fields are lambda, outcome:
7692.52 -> 15.1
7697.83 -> 15.1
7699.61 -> 15.8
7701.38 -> 15.2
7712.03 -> 15.9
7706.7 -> 15.1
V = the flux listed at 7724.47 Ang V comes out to 15.8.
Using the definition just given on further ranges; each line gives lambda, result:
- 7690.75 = 16.3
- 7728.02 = 14.7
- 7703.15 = 14.7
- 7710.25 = 15.4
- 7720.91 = 15.5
